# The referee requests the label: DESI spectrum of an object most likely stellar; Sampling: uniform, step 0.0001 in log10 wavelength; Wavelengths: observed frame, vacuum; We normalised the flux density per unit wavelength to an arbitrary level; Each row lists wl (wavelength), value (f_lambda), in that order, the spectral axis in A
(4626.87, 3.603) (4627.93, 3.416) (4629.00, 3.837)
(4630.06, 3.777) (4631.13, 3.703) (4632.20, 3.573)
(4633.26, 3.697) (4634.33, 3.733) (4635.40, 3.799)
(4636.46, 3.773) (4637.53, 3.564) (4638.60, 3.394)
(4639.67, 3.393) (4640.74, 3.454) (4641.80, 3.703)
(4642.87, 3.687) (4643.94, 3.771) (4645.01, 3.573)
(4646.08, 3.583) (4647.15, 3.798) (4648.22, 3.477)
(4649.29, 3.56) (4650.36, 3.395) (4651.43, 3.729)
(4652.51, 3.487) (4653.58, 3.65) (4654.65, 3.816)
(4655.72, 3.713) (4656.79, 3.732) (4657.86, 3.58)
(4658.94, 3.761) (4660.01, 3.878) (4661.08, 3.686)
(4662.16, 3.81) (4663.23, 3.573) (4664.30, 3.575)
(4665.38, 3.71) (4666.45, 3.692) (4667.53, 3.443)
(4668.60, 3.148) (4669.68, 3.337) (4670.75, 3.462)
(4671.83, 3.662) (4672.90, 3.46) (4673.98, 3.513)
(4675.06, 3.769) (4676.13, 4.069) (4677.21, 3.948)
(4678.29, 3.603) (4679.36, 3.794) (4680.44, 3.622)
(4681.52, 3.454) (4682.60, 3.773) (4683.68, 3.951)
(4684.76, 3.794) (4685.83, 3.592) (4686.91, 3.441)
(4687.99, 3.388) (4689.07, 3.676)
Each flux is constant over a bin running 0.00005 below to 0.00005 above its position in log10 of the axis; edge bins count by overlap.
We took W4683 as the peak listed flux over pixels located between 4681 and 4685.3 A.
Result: 3.951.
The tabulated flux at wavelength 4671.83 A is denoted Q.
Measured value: 3.662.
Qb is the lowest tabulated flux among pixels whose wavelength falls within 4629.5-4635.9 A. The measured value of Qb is 3.573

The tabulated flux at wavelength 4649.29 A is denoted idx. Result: 3.56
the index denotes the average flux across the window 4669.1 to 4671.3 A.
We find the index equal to 3.39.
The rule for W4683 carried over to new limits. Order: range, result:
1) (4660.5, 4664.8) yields 3.81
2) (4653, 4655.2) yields 3.816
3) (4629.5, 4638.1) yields 3.799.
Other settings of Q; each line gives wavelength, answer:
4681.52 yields 3.454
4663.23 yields 3.573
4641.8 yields 3.703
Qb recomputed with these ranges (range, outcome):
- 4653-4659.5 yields 3.58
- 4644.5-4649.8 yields 3.477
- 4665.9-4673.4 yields 3.148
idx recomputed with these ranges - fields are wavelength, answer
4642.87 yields 3.687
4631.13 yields 3.703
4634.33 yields 3.733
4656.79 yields 3.732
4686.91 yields 3.441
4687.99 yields 3.388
